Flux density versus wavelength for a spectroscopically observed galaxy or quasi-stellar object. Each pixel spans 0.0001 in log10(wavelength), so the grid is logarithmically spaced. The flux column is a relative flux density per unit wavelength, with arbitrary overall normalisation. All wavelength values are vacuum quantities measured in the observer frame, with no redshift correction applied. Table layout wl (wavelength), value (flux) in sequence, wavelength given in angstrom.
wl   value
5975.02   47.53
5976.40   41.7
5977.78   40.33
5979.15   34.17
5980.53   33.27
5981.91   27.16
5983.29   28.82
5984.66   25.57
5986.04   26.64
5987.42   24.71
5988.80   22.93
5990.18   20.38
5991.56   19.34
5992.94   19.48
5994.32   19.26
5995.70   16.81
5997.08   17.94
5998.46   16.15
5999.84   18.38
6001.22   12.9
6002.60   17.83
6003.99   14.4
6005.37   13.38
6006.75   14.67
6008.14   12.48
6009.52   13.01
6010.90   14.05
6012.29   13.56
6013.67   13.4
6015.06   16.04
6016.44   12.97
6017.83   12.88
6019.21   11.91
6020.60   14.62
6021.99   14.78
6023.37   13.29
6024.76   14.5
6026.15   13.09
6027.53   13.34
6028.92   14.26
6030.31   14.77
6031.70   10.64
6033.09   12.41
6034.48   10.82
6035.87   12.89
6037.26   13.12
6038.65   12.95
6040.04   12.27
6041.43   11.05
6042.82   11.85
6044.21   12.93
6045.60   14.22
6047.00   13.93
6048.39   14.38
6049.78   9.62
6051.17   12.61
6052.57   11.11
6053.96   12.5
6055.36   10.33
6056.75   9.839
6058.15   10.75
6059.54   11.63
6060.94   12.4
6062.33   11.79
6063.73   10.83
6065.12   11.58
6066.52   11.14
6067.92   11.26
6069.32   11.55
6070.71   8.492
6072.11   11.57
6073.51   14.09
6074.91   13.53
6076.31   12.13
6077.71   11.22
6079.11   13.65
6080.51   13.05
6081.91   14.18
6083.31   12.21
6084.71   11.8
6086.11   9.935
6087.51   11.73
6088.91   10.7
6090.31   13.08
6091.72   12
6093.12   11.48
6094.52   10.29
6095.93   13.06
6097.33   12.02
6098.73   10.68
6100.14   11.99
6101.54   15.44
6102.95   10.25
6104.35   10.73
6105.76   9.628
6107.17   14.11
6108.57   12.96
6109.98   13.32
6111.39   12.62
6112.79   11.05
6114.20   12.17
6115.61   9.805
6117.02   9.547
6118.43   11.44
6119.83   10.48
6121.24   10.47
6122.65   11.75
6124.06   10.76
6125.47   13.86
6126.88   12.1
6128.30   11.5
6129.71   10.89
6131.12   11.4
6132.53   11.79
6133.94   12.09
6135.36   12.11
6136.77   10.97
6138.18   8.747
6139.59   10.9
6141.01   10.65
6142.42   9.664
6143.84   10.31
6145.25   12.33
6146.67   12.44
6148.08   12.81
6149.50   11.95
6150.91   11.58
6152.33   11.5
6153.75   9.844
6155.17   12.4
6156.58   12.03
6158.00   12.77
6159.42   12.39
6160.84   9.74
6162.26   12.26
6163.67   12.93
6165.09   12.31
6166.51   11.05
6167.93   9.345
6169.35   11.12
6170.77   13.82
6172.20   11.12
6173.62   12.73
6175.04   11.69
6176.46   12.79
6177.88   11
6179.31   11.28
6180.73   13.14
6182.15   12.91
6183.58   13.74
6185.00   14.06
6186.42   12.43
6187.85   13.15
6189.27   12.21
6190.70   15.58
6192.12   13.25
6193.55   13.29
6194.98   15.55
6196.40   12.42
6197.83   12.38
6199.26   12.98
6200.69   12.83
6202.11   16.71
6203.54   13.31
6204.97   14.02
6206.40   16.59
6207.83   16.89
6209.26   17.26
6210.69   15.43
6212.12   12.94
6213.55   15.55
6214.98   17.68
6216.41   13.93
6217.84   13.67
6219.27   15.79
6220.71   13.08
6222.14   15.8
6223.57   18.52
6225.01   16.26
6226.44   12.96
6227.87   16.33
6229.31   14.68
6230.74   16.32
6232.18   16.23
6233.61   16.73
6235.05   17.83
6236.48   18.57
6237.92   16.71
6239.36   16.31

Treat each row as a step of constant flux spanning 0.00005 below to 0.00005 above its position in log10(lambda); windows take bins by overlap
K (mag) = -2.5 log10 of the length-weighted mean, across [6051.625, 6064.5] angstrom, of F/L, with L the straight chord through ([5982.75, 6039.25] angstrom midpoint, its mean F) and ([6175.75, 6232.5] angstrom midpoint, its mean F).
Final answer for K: 0.35 mag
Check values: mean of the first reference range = 15.9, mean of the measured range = 11.3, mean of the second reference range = 14.4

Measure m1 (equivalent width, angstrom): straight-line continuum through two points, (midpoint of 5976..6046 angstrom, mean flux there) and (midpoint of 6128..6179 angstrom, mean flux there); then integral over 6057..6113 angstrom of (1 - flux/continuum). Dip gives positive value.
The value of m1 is 9.5 angstrom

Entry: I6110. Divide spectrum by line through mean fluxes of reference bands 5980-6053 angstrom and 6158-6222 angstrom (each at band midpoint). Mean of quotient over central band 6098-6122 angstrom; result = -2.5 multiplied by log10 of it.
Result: 0.25 mag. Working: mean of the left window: 15.8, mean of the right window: 13.4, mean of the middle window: 11.6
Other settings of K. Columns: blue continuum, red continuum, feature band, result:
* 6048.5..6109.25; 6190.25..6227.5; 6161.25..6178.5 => 0.18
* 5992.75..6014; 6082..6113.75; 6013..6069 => 0.13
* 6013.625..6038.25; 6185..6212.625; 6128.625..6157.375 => 0.22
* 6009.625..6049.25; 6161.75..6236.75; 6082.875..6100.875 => 0.17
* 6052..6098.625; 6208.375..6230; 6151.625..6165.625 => 0.17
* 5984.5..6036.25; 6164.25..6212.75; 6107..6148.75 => 0.22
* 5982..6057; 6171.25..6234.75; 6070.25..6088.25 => 0.22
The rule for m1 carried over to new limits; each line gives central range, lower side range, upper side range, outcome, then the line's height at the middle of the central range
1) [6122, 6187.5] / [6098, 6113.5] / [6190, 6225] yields 8.0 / 13.4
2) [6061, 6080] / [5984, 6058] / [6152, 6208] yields 3.1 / 14.1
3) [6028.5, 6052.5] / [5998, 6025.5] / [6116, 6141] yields 1.6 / 13.5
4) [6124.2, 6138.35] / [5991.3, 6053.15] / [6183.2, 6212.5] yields 2.5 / 14.1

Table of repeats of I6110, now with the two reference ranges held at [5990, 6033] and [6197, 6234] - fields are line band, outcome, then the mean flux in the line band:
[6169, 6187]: 0.21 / 12.5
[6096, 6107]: 0.27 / 11.7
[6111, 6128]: 0.31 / 11.3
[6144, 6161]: 0.26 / 11.8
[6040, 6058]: 0.24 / 12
